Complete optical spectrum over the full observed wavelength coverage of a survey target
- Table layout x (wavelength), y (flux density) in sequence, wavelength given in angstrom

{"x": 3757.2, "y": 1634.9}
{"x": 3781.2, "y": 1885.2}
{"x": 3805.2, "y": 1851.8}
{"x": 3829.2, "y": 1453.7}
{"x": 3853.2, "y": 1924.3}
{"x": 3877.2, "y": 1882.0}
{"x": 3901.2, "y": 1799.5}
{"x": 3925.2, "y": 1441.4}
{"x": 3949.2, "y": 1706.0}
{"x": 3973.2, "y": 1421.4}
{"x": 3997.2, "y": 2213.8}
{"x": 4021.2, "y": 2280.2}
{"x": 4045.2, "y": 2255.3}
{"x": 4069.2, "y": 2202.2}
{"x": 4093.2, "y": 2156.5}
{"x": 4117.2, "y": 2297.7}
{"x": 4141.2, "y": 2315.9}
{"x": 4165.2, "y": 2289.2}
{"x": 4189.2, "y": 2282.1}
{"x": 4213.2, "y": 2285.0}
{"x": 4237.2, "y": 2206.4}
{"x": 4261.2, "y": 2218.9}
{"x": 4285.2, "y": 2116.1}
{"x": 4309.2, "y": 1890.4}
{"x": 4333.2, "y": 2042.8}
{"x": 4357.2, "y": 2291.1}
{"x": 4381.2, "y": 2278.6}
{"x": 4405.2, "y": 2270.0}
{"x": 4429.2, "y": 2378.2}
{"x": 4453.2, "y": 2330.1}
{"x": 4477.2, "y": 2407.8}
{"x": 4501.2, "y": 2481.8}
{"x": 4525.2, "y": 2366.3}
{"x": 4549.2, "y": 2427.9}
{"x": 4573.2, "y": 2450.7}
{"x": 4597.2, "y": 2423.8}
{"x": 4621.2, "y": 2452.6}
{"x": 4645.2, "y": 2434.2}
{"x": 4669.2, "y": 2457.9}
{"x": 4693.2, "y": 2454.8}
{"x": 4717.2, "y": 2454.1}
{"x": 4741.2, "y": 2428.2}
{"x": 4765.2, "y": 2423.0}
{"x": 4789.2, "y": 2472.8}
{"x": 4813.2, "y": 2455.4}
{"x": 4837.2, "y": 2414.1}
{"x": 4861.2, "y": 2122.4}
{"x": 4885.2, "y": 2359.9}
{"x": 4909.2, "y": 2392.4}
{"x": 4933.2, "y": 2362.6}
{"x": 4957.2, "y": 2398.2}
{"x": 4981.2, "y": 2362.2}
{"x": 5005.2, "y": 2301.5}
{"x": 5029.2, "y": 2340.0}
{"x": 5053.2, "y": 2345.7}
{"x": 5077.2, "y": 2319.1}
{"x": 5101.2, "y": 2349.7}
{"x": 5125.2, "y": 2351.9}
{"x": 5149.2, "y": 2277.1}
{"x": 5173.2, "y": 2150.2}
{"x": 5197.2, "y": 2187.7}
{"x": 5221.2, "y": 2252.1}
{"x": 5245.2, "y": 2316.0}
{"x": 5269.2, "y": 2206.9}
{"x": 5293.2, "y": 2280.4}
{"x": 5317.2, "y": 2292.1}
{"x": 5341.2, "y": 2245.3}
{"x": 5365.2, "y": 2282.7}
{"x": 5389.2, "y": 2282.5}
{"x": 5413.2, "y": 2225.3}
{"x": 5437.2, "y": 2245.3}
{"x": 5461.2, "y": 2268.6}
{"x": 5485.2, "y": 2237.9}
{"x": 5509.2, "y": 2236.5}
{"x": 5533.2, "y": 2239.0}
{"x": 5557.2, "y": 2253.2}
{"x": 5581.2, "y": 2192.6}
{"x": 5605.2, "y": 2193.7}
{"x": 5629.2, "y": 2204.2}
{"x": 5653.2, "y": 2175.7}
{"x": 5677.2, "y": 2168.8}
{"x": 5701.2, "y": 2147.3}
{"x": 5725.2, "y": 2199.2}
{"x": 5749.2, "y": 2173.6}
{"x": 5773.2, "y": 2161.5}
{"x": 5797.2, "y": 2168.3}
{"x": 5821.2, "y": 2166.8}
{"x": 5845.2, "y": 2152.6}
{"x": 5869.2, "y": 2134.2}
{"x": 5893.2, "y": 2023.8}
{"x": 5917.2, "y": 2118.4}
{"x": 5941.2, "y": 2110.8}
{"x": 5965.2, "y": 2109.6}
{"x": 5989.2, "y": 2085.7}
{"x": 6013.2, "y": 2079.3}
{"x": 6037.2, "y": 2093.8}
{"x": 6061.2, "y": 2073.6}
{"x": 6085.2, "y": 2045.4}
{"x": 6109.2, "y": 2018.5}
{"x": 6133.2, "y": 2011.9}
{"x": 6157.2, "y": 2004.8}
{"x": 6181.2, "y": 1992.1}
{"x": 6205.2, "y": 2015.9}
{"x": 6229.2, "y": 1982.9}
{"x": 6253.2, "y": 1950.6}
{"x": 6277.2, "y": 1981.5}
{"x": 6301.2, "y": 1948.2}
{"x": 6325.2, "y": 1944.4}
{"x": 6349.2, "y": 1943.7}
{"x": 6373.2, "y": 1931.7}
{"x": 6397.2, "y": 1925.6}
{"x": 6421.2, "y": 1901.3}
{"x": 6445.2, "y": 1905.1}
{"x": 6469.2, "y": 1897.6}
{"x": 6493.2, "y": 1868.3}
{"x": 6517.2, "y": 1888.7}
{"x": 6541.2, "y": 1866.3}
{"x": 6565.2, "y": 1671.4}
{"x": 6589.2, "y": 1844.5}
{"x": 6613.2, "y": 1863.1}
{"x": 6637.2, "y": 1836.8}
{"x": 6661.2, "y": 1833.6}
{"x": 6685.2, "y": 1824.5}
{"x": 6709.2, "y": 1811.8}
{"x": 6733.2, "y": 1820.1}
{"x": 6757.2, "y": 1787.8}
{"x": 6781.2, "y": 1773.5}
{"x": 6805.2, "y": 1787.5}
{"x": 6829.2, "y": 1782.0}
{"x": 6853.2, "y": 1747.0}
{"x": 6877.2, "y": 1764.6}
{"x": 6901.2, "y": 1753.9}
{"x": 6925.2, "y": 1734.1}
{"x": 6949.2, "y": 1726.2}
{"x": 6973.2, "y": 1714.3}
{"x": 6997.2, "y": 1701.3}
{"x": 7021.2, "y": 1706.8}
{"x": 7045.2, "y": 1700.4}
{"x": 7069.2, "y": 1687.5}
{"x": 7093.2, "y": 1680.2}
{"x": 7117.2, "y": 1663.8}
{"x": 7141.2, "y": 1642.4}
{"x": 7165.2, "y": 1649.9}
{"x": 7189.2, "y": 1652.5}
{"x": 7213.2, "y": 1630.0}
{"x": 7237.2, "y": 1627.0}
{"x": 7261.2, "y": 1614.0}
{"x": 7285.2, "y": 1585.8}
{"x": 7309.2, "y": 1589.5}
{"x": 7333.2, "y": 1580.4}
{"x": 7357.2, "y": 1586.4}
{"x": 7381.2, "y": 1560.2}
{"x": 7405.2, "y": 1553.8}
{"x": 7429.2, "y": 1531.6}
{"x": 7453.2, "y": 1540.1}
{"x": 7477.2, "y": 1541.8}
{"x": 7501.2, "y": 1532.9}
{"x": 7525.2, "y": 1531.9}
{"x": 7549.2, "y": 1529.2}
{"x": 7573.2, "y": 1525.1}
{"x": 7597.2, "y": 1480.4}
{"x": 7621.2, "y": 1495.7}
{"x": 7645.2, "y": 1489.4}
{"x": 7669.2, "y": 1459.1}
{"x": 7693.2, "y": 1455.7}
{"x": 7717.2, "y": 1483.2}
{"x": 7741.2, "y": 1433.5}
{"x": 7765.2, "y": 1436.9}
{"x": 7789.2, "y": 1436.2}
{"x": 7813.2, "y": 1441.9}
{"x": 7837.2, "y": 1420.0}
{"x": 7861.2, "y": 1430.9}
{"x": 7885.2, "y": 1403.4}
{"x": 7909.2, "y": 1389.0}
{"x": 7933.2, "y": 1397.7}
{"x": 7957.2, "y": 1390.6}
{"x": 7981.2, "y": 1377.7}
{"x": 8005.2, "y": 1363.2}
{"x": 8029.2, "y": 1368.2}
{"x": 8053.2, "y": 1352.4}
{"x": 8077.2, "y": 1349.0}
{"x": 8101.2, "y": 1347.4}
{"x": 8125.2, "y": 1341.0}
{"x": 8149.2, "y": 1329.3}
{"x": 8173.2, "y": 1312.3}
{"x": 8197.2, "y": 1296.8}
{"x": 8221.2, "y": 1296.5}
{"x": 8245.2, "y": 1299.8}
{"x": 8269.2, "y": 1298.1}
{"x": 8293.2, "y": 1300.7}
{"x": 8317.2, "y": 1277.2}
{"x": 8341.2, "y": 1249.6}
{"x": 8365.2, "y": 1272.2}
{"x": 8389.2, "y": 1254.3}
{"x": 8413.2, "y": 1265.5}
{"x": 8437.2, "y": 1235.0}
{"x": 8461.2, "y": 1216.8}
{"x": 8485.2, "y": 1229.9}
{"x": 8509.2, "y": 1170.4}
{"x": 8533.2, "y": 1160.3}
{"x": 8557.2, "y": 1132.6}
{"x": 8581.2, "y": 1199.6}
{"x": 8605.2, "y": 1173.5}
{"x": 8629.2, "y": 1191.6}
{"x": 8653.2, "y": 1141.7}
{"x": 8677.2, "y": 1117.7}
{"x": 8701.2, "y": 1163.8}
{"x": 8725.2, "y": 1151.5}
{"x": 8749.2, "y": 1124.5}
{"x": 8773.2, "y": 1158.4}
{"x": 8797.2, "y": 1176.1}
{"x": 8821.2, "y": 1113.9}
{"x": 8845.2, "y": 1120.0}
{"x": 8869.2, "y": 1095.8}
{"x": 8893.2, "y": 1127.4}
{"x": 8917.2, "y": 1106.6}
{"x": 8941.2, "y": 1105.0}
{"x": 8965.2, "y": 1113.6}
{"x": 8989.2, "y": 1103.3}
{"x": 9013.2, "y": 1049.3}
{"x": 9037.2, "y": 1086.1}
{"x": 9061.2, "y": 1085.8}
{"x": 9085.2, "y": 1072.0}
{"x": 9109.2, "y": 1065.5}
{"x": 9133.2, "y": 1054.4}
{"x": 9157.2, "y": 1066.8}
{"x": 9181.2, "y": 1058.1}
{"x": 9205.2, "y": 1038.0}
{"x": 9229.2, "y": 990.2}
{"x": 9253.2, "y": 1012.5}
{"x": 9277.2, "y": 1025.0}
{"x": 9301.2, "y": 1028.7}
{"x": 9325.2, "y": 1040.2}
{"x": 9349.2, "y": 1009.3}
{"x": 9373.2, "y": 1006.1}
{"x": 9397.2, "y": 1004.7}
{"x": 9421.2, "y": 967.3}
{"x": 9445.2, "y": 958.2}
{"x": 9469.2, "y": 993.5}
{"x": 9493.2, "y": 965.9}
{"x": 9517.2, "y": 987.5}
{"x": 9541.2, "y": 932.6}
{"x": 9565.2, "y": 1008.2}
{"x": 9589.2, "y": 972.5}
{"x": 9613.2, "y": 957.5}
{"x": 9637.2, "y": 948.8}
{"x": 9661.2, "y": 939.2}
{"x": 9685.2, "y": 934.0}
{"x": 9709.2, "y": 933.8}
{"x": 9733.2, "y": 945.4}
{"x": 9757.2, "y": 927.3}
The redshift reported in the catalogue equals 0.000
